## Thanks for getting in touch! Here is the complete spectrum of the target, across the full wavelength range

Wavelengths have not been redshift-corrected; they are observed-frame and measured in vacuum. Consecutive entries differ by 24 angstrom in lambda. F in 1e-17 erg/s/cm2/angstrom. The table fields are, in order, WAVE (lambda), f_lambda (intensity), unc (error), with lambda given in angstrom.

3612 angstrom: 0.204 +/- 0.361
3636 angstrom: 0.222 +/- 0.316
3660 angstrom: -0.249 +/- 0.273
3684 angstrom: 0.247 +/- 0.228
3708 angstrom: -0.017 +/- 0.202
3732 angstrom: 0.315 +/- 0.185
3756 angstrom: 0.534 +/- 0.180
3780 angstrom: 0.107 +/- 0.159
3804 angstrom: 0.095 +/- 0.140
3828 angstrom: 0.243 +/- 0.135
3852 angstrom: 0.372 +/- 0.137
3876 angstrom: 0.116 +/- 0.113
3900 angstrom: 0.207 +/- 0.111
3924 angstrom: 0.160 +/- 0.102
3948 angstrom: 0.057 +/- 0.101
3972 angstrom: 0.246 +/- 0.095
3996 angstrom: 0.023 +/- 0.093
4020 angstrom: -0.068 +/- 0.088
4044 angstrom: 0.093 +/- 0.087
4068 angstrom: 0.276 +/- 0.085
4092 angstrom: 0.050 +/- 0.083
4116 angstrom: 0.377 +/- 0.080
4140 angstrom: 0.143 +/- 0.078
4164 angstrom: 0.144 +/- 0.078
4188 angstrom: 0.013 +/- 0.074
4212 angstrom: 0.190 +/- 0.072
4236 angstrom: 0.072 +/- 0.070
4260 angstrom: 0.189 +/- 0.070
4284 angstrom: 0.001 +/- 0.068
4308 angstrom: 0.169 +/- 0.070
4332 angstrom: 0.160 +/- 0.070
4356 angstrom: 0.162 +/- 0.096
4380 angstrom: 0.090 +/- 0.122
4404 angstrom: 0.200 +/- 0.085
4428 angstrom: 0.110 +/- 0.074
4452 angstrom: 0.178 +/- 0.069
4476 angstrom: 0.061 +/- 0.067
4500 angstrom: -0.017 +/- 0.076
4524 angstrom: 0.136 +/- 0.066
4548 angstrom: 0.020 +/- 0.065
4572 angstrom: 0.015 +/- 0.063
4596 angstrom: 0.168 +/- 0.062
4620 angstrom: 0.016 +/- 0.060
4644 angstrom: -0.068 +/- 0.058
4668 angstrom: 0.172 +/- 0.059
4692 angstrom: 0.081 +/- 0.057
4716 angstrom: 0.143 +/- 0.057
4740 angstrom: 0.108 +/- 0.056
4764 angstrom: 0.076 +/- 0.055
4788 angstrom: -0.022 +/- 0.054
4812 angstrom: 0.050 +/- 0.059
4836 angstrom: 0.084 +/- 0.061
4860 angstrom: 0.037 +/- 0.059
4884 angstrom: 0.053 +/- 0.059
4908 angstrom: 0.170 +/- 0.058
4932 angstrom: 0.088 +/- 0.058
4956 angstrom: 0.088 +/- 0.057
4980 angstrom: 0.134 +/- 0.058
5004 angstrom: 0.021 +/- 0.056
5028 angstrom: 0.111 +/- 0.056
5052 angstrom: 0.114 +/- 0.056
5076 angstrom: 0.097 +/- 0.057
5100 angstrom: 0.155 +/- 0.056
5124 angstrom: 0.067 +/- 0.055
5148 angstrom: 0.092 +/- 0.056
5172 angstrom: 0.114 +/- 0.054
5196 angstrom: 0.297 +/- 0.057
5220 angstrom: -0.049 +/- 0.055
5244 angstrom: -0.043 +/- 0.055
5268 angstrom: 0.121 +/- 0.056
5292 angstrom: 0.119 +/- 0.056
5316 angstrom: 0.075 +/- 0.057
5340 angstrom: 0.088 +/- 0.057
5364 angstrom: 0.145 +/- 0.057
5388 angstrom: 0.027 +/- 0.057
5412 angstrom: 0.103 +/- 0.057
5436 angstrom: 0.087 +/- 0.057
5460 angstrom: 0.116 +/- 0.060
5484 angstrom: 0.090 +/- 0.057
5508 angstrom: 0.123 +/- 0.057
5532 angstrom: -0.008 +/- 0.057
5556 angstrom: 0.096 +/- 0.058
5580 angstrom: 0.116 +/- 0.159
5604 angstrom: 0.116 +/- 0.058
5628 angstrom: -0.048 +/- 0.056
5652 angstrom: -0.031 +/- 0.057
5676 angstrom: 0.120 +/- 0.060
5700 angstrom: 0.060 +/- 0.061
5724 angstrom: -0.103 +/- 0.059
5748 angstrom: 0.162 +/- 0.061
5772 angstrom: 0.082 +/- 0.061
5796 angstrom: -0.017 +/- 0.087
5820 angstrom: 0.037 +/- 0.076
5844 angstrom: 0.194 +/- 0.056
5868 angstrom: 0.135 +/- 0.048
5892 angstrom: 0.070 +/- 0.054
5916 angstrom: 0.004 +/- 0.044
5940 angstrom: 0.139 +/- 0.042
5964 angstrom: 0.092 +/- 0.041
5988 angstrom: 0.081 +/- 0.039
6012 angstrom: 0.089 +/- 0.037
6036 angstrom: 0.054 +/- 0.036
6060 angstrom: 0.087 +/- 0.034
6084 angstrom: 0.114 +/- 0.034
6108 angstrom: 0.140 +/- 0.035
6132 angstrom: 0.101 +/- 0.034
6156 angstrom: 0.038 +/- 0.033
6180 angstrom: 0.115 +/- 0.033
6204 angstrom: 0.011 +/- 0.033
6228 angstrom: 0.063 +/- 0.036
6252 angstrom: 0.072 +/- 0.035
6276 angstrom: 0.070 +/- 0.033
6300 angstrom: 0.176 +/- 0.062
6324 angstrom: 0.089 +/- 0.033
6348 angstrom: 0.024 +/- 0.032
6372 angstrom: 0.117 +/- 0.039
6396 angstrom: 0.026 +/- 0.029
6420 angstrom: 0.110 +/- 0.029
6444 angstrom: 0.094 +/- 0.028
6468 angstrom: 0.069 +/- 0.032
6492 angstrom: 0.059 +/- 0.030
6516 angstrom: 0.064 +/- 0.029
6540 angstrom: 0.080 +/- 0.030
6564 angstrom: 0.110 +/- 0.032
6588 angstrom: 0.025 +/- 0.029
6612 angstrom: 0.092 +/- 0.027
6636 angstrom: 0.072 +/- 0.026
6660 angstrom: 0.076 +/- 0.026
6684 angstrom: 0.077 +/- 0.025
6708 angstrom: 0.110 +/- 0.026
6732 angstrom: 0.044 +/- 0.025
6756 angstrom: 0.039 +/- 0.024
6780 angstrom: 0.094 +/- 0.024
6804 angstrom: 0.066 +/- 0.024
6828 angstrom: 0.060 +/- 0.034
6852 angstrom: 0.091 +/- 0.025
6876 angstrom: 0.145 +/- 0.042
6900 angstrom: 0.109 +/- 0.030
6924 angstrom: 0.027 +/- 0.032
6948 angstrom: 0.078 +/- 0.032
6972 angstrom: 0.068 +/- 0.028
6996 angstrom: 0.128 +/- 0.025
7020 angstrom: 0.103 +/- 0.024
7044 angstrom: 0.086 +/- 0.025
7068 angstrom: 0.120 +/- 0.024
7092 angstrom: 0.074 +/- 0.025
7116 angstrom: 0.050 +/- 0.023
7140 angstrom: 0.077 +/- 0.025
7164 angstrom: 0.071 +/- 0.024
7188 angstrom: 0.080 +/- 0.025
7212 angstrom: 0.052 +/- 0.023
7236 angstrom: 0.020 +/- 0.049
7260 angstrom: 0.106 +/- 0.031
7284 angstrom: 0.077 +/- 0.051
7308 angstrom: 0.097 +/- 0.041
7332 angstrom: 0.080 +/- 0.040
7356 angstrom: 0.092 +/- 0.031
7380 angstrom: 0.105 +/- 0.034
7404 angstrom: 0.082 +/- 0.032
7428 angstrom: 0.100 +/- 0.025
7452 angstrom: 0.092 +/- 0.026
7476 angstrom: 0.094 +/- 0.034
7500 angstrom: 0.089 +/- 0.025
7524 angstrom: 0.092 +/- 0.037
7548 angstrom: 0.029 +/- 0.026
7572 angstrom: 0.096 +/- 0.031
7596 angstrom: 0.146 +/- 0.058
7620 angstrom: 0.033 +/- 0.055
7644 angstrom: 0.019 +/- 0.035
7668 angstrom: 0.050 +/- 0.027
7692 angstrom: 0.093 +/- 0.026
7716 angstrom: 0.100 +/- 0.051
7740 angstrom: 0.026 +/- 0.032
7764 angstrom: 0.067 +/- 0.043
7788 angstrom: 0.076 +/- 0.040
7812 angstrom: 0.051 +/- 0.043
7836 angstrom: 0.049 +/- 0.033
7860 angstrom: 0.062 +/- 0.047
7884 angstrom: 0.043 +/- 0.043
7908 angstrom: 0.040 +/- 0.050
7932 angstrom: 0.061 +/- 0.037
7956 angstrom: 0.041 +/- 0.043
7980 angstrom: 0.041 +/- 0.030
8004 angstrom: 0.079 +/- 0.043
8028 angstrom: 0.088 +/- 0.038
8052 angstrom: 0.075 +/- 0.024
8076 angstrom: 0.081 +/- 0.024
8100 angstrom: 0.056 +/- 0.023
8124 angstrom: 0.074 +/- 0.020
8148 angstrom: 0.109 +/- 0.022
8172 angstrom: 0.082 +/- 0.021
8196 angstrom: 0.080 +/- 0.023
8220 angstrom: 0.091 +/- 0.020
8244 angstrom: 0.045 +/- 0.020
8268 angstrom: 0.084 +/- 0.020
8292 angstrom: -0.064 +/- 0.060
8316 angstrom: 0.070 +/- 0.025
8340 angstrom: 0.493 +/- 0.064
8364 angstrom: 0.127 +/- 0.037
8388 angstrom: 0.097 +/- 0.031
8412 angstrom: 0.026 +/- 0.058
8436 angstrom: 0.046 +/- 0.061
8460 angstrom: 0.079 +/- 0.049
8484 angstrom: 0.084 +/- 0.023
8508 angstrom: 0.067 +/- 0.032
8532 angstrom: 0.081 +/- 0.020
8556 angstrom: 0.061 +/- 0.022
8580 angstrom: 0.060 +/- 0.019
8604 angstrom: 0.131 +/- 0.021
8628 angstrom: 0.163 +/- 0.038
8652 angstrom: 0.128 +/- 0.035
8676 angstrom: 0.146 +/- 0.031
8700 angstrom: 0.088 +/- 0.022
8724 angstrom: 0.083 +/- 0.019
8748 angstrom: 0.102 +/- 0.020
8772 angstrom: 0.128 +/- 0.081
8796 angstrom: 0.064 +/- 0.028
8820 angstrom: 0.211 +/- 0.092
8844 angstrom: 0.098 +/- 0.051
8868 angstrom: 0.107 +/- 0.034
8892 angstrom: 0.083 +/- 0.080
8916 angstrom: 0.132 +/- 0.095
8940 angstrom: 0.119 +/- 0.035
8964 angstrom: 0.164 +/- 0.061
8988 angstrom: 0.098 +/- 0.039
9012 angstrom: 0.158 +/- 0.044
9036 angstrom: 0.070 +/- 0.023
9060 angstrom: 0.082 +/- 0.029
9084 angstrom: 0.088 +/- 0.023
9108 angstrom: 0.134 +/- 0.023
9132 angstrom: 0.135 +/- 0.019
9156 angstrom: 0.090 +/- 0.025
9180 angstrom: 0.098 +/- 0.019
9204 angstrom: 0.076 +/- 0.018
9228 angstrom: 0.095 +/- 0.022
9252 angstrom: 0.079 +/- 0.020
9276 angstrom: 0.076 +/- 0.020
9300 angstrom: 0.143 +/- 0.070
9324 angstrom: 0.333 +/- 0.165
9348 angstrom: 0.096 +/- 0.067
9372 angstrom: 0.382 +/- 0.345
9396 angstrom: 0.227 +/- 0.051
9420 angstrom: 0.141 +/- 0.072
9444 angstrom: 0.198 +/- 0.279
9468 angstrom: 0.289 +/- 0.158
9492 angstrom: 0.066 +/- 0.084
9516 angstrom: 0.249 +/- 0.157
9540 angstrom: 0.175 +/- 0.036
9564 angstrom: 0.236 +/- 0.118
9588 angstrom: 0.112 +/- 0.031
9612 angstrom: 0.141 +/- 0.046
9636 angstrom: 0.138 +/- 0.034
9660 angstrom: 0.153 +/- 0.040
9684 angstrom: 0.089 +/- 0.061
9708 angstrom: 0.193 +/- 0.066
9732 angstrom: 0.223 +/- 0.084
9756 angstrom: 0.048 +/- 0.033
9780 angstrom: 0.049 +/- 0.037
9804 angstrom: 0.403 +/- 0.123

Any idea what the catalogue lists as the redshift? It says 1.239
